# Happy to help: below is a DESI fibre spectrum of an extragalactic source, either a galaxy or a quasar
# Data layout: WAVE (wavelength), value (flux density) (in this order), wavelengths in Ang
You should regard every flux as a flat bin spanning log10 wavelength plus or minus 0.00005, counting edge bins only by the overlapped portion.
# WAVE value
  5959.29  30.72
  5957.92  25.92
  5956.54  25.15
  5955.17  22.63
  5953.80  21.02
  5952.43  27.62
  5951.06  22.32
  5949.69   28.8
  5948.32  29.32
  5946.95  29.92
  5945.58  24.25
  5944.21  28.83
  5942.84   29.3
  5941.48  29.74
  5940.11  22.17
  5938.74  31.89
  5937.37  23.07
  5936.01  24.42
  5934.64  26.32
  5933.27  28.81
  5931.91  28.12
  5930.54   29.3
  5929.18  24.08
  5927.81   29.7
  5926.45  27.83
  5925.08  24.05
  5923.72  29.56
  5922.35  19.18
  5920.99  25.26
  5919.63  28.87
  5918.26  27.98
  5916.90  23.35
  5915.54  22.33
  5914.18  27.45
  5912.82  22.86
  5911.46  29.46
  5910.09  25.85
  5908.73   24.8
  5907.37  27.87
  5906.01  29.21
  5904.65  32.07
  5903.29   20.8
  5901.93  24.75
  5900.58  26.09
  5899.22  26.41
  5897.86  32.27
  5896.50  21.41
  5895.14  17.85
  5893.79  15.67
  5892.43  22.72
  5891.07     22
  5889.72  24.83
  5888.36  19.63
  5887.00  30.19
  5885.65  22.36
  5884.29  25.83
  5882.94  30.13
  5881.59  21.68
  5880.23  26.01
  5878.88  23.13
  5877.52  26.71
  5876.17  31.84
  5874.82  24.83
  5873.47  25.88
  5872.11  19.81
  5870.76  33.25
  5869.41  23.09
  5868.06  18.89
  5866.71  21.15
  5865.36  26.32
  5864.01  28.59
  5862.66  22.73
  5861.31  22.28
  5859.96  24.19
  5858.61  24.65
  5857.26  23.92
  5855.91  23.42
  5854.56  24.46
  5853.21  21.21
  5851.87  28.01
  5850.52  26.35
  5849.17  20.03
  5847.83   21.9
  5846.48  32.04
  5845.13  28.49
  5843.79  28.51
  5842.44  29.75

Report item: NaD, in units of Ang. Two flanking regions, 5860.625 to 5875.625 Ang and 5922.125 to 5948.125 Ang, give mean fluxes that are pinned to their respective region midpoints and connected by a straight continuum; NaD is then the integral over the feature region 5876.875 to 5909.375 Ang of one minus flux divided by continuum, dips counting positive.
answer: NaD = 0.7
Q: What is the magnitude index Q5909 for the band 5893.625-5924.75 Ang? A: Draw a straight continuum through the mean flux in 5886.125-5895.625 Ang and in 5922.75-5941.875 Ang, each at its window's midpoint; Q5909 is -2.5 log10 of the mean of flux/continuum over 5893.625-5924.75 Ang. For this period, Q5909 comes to -0.057 mag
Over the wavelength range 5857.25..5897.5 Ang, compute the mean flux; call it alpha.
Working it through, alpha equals 24.1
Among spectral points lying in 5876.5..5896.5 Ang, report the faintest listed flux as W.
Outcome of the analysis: 15.67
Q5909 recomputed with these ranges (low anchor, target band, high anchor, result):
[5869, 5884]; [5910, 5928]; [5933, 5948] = 0.04 mag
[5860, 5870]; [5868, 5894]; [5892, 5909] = -0.03 mag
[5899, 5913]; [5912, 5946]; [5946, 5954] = 0.01 mag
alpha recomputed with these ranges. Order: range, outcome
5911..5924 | 25.4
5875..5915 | 25.2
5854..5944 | 25.4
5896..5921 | 26.3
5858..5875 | 24.3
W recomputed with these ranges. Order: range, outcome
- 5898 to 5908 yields 20.8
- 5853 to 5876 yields 18.89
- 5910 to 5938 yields 19.18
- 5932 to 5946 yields 22.17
